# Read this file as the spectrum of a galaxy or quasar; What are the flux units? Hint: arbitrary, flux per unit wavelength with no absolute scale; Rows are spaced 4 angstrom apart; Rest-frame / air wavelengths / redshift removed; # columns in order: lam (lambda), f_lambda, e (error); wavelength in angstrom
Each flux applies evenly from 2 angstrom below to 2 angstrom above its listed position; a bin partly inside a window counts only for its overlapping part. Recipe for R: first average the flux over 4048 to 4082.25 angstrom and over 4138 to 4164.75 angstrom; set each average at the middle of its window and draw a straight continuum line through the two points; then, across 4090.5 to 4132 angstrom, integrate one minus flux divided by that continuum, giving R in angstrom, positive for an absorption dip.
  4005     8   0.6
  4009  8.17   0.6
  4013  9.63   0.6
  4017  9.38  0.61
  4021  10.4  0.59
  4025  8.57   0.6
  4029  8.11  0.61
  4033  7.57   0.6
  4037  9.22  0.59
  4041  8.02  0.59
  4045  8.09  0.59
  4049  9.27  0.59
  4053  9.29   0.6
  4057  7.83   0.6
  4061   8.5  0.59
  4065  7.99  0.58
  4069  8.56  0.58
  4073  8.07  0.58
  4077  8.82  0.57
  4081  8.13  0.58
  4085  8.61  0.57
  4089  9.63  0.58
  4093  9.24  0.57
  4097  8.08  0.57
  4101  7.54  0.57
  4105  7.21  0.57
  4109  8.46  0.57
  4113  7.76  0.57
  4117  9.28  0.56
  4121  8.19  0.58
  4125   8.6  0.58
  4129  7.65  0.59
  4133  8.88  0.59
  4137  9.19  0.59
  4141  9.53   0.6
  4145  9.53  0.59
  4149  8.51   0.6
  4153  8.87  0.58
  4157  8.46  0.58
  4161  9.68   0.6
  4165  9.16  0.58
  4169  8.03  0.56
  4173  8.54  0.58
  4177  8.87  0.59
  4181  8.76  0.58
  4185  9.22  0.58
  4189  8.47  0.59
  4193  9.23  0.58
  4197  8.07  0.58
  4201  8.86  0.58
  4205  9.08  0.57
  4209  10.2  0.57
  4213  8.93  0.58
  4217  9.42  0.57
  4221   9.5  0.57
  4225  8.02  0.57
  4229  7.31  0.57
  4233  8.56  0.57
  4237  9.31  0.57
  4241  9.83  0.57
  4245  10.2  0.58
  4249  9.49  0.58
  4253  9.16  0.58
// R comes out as 2.7 angstrom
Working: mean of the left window 8.48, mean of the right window 9.1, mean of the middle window 8.23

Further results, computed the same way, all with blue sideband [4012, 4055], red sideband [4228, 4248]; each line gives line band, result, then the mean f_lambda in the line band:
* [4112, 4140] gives 1.3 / 8.57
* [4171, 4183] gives 0.4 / 8.72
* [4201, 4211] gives -0.4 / 9.48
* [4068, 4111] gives 2.6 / 8.39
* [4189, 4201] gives 0.6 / 8.65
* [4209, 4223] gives -0.5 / 9.41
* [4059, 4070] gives 0.7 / 8.33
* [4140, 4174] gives 0.4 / 8.92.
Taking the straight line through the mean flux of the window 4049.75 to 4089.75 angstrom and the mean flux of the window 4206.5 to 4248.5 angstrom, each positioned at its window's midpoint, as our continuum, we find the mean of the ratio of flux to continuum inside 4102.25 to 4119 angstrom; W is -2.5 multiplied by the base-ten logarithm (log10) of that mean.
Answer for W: 0.07 mag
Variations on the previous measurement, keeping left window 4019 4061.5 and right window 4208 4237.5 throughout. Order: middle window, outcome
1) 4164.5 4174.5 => 0.04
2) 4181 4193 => -0.01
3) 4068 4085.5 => 0.03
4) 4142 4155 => -0.03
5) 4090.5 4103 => 0.05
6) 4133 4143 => -0.06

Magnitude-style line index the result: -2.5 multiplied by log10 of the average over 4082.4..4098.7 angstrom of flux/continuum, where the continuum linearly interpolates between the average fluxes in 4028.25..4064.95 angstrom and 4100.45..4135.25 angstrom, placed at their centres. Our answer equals -0.07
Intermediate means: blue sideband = 8.42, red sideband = 8.21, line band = 8.88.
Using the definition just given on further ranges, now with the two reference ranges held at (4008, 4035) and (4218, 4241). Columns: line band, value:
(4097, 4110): 0.14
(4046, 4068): 0.03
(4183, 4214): -0.04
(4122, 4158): 0.00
